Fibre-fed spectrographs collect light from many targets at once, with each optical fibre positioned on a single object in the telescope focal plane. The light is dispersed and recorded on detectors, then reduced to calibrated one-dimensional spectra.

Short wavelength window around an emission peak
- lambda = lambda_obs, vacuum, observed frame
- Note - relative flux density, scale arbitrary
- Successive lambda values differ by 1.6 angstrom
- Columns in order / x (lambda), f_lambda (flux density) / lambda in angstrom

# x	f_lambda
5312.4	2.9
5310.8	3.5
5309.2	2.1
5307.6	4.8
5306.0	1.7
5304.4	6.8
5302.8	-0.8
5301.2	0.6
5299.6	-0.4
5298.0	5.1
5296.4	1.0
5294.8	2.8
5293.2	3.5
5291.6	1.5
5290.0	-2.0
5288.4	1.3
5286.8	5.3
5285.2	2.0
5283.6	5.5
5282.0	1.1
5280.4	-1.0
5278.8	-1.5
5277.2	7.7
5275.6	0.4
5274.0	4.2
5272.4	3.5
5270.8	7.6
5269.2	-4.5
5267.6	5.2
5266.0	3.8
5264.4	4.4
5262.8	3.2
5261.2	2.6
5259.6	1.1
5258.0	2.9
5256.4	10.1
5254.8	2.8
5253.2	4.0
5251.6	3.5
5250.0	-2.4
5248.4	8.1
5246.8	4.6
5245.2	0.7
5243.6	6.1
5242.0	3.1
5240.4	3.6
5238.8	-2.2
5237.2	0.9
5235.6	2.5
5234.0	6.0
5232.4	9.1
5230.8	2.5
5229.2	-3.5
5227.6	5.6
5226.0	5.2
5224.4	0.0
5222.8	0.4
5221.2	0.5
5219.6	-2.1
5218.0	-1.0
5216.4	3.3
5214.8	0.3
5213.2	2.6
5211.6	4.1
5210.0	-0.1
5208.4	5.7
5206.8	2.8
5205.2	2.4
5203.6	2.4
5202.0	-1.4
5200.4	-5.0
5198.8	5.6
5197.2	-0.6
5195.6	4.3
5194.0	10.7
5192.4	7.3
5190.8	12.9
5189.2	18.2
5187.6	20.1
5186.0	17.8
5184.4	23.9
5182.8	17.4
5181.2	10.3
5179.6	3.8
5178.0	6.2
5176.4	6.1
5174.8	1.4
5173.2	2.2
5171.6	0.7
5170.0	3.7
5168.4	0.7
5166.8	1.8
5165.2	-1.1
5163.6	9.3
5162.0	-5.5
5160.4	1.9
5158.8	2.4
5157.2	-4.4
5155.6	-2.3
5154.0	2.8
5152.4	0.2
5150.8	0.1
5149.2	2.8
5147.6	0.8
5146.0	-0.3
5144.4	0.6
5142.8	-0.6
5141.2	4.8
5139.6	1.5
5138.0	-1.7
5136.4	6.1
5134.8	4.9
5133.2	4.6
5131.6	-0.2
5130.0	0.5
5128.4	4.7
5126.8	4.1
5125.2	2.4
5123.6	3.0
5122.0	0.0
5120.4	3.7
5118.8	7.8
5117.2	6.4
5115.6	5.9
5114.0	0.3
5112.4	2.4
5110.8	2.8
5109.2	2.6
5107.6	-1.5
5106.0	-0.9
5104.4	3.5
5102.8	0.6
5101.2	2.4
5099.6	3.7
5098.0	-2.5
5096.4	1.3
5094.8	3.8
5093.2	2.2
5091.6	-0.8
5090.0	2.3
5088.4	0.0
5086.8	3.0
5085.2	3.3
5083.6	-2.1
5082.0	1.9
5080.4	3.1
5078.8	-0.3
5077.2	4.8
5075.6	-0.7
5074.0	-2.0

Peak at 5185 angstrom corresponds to [O II]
